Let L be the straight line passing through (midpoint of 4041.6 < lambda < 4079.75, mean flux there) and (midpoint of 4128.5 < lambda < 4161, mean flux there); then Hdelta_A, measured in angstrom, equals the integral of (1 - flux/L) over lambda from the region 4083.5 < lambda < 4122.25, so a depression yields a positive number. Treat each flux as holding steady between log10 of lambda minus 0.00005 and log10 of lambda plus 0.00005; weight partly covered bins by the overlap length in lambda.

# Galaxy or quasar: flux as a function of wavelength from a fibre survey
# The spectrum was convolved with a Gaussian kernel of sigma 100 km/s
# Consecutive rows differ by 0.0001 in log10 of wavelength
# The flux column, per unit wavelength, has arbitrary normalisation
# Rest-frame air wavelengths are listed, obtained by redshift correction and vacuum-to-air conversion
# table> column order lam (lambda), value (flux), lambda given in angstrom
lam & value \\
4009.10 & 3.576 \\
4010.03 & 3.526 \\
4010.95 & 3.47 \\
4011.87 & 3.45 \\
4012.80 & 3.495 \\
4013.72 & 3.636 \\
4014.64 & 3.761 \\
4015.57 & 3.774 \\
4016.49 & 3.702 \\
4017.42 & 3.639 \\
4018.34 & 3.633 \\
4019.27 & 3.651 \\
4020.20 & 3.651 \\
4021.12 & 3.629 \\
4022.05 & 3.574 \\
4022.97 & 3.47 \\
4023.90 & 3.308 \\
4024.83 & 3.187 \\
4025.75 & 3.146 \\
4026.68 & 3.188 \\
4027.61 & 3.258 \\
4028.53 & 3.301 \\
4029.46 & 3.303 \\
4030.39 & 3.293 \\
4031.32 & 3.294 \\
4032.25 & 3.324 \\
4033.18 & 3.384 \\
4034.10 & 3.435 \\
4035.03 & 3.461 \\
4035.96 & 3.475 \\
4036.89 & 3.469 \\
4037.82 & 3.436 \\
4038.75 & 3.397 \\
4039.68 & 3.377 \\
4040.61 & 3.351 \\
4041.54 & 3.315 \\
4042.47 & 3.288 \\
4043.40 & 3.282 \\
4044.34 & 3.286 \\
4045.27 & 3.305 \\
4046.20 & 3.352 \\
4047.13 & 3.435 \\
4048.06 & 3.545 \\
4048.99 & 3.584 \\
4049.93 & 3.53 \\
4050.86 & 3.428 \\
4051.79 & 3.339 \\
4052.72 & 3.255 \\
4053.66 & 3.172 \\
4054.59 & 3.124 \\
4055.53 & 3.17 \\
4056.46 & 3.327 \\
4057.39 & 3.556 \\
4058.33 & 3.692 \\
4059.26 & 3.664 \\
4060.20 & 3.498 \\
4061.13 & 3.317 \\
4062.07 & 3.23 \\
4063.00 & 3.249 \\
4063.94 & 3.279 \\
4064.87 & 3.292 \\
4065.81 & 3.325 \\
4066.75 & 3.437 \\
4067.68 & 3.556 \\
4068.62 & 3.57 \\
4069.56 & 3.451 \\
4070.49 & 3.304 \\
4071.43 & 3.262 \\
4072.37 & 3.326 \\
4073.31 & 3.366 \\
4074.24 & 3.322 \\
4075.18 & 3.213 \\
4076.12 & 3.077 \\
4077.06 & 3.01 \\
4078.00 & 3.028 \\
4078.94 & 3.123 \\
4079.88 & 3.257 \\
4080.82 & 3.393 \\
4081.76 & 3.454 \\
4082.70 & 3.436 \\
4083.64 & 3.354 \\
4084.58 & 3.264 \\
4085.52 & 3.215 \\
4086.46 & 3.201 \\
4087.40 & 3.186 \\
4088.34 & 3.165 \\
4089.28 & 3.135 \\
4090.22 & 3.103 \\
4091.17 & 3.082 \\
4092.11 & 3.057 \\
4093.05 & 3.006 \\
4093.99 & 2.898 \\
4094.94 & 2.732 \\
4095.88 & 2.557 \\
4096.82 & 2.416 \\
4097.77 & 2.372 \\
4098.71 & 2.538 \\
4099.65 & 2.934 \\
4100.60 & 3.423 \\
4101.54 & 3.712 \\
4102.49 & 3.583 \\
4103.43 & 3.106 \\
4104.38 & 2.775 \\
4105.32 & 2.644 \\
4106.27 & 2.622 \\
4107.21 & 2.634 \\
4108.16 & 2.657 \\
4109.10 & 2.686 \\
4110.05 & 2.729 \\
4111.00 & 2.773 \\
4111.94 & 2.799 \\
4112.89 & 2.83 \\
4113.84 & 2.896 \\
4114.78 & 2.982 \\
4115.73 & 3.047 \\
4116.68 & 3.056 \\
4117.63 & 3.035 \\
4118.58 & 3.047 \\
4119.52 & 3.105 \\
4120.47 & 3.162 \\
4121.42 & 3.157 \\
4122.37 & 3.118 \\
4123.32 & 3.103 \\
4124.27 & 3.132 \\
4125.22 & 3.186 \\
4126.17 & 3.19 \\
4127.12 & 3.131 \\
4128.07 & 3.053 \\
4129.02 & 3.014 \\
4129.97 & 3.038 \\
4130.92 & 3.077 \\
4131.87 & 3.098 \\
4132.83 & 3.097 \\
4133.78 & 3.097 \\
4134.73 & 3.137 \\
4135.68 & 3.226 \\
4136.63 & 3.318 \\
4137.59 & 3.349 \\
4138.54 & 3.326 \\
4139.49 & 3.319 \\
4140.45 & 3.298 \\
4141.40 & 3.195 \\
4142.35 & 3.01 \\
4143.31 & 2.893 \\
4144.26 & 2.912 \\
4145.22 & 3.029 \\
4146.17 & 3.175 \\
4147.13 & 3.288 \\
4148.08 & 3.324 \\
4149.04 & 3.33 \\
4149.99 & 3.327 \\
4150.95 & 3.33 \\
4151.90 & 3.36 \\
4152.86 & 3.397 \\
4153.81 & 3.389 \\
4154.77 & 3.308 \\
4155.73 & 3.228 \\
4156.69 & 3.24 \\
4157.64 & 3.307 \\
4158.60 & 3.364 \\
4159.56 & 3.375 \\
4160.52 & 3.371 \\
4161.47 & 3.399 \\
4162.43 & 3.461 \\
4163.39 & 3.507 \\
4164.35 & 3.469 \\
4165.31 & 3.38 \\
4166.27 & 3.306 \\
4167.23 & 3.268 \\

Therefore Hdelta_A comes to 3.7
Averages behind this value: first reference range 3.34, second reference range 3.22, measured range 2.97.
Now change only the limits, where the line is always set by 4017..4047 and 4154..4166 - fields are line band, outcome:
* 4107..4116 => 1.5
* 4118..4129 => 0.8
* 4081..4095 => 0.9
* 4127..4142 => 0.9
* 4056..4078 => 0.2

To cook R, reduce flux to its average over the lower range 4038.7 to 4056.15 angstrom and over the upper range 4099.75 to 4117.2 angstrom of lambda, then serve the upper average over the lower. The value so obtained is 0.88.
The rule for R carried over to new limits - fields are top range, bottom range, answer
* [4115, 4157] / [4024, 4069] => 0.94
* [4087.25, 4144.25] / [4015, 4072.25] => 0.89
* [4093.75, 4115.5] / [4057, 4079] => 0.85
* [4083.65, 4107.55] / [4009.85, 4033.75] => 0.86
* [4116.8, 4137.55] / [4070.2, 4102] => 1.00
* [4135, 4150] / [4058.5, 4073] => 0.94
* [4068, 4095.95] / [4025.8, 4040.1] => 0.95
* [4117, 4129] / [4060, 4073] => 0.93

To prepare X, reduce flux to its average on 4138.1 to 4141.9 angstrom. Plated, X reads 3.29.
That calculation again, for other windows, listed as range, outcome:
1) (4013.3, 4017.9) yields 3.71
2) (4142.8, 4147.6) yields 3.05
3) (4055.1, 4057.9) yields 3.36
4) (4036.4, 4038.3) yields 3.45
